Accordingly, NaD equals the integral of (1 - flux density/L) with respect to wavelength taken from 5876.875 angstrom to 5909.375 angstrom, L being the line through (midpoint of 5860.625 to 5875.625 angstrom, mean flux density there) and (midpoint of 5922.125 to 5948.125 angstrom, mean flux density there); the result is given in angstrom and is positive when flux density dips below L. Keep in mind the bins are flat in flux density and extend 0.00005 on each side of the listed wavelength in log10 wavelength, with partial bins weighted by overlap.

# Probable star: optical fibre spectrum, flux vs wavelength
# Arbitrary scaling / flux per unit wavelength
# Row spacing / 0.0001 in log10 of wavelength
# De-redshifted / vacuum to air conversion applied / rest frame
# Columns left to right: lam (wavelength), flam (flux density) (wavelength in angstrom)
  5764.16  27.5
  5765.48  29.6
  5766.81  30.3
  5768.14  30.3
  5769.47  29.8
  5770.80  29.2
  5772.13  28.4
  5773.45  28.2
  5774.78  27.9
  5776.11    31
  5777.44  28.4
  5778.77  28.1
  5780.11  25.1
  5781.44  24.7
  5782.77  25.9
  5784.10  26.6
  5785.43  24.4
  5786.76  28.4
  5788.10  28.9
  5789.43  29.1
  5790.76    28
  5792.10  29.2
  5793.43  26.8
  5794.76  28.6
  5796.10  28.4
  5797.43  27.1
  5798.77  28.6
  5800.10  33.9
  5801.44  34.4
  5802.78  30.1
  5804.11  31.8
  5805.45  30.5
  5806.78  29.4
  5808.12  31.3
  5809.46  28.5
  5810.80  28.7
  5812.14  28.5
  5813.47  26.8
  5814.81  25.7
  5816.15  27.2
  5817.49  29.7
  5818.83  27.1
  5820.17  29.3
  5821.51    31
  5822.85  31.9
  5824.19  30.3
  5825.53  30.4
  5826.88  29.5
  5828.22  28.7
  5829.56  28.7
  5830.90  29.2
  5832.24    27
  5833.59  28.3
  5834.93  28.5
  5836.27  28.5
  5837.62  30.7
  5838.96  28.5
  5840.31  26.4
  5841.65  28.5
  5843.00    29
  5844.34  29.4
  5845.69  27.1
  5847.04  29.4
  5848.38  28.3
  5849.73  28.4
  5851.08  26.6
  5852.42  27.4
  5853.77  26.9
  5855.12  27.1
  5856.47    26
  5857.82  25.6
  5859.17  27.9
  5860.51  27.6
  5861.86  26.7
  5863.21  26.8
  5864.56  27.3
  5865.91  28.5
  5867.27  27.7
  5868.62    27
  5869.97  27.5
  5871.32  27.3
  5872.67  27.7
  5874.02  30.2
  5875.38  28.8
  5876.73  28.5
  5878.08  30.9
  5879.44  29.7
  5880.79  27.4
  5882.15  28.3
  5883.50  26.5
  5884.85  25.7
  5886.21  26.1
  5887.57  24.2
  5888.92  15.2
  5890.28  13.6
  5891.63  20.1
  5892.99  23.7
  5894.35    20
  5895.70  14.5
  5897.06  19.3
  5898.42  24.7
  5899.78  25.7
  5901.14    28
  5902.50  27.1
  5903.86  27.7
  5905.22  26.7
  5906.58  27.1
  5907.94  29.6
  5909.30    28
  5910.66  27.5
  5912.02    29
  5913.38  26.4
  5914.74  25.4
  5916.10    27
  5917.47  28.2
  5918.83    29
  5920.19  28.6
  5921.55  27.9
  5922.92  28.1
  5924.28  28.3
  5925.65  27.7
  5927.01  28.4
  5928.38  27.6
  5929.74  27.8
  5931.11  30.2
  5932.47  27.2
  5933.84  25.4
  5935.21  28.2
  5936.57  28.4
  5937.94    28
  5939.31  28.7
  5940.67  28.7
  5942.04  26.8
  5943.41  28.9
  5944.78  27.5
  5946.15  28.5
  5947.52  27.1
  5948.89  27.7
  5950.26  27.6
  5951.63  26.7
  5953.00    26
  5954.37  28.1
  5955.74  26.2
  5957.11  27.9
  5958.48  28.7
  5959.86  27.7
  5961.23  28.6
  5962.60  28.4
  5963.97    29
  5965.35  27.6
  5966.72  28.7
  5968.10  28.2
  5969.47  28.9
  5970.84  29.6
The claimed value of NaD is 3.8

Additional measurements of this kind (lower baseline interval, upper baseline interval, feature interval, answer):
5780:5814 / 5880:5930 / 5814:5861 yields -1.40 angstrom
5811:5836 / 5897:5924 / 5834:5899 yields 4.07 angstrom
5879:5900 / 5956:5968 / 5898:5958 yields -4.90 angstrom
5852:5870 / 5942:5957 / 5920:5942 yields -0.54 angstrom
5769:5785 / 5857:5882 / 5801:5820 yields -0.96 angstrom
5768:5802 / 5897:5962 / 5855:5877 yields 0.31 angstrom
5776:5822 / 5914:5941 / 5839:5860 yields 0.51 angstrom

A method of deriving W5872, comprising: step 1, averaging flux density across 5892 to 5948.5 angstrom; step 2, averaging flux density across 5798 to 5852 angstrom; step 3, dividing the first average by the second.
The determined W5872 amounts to 0.92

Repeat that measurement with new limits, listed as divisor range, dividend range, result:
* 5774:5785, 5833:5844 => 1.05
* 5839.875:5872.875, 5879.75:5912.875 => 0.89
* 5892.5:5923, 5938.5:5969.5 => 1.07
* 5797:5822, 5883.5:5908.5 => 0.79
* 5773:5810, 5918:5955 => 0.97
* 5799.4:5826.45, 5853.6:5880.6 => 0.93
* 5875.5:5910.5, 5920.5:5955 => 1.12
